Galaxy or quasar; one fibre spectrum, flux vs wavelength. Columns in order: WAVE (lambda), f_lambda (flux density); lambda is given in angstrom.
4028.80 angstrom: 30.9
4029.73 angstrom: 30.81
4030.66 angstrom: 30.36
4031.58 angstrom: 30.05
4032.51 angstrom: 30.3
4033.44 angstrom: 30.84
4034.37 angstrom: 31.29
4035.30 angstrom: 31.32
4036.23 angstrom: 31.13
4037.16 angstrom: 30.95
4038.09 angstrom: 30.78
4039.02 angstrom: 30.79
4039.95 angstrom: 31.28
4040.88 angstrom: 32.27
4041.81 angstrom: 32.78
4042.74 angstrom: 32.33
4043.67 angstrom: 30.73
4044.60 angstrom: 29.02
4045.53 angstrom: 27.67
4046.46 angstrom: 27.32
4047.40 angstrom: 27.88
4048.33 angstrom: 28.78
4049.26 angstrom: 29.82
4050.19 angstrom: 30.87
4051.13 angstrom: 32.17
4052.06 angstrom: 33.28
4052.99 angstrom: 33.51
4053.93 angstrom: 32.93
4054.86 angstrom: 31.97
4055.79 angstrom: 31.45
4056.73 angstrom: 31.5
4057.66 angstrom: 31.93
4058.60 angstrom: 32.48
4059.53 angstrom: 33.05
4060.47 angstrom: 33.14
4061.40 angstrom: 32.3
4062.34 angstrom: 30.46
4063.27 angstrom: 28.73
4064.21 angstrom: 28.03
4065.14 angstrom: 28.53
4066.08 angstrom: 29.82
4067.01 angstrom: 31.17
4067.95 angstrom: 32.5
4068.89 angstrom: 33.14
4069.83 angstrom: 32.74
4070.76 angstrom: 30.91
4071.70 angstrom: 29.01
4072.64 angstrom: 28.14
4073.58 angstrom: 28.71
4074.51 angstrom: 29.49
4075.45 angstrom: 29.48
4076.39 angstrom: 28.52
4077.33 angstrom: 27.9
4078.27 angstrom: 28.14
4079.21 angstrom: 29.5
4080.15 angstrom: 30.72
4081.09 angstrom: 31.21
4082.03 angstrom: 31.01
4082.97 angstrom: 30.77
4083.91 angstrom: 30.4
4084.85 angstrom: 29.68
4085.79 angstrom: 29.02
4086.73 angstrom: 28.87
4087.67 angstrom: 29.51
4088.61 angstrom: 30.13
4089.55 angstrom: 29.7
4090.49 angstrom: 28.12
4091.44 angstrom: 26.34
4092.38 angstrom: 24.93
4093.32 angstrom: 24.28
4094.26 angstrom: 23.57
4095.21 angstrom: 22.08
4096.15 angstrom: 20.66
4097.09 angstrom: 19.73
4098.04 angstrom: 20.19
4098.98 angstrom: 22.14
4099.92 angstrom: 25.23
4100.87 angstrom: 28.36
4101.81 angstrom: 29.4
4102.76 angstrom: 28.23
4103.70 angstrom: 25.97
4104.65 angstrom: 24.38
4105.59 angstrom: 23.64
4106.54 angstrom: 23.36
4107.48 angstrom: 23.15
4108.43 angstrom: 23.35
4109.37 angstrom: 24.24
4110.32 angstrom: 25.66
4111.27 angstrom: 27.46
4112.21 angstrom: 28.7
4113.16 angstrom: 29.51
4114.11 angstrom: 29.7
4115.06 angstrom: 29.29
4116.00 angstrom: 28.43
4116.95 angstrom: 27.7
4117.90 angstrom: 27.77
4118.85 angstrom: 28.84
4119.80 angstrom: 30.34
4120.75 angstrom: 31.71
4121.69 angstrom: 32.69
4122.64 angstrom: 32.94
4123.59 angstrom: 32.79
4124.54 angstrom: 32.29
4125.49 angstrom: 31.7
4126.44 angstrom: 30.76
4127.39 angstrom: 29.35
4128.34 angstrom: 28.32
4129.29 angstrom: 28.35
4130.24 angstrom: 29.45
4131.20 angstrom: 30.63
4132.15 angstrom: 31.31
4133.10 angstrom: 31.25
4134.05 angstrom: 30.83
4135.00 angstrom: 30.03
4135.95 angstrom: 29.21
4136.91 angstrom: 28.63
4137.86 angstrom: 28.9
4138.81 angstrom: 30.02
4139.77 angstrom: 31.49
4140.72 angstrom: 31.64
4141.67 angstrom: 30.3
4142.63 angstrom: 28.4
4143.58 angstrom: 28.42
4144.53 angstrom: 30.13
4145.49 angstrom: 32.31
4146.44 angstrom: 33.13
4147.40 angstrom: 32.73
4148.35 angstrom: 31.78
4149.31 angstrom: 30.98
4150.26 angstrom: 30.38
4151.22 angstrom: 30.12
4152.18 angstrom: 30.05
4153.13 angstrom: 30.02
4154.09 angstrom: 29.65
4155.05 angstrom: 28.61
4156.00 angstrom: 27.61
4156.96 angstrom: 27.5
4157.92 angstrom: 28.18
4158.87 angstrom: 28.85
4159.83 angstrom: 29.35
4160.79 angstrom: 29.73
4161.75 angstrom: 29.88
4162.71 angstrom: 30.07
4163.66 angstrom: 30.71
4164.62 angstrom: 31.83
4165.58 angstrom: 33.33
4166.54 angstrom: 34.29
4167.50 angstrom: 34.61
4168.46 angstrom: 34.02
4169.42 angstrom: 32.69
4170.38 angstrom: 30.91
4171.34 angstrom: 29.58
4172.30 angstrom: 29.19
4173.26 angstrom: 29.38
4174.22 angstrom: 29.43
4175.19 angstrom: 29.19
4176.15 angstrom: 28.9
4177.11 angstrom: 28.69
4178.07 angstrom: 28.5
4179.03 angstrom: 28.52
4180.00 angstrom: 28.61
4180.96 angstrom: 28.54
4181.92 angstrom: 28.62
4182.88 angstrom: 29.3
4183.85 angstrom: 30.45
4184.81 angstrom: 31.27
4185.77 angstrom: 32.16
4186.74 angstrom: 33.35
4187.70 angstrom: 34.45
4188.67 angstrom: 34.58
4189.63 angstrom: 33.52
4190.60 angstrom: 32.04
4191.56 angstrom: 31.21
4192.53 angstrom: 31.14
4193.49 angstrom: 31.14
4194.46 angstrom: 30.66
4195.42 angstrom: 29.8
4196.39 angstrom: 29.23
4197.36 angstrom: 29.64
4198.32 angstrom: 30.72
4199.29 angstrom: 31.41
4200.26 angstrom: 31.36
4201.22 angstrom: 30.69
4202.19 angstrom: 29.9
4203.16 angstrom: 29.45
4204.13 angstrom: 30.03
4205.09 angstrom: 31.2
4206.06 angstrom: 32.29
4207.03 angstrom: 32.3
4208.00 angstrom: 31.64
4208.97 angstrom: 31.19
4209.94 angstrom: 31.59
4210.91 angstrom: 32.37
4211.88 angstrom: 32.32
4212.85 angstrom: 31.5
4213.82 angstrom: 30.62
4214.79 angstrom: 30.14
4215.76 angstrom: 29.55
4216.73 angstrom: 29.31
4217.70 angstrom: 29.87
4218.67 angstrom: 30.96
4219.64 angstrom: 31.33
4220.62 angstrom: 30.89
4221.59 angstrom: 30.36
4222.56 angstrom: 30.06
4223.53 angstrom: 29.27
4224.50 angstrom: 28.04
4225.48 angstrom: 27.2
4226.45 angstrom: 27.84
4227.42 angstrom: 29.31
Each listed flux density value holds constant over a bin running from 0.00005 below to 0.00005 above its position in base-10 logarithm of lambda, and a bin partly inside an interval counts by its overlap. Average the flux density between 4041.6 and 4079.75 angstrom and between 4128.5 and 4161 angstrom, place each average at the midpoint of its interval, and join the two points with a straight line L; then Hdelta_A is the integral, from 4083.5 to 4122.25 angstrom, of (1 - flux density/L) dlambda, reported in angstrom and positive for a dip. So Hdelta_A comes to 4.5 angstrom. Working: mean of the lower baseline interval 30.5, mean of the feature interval 26.8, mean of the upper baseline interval 30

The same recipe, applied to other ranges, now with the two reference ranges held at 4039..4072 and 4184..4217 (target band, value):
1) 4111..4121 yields 0.7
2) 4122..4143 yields 0.5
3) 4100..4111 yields 2.0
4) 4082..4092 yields 0.6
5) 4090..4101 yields 2.6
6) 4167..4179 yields 0.3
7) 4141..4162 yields 0.9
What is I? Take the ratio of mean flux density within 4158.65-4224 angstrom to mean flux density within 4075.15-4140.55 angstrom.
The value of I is 1.1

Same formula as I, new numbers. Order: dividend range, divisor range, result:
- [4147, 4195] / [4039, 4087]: 1.00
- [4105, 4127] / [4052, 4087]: 0.93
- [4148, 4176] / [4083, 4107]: 1.17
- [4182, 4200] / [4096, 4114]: 1.25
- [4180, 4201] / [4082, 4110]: 1.20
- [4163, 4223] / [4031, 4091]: 1.01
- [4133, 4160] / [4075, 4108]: 1.12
